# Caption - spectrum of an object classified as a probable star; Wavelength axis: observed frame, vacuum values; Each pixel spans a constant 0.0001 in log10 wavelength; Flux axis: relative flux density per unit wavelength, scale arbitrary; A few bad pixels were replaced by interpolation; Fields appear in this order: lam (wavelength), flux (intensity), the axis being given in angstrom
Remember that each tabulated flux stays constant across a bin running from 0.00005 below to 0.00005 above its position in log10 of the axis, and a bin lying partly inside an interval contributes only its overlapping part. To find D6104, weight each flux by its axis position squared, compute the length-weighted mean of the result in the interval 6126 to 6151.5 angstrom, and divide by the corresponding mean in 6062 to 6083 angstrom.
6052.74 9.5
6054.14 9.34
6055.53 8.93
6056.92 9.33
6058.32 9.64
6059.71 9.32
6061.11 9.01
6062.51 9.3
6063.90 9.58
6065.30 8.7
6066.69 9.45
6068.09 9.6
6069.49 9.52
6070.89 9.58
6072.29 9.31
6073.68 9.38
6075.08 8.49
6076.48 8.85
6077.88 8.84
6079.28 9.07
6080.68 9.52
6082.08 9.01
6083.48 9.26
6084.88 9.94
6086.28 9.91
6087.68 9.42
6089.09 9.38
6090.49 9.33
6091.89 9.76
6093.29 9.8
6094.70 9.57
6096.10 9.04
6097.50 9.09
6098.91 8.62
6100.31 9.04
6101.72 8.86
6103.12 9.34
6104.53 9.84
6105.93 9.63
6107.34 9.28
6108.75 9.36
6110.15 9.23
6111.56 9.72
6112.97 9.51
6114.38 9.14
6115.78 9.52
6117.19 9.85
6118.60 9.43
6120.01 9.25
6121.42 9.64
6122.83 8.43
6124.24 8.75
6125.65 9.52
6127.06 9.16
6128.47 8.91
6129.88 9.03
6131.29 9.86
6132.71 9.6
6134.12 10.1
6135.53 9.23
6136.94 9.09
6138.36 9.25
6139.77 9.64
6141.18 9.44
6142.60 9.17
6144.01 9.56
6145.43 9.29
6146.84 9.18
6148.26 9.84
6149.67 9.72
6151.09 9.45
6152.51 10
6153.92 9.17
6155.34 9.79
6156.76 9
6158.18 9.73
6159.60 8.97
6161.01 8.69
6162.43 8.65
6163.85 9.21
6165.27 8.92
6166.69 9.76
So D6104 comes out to 1.04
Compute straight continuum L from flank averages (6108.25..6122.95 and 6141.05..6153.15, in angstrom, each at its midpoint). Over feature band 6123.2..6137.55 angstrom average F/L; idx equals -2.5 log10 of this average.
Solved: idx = 0.02 mag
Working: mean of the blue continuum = 9.41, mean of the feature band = 9.31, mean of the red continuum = 9.51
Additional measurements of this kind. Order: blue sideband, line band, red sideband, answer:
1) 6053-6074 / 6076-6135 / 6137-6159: 0.006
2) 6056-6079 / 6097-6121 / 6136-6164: -0.006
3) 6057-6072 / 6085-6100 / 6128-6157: -0.001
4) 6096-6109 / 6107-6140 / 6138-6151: -0.002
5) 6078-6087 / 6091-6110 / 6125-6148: 0.009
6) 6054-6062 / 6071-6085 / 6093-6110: 0.013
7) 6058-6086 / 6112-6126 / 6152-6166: -0.008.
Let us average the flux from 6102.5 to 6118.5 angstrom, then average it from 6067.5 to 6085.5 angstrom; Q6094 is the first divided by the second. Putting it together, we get 1.0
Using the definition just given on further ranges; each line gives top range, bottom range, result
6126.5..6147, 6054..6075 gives 1.01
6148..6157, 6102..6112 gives 1.01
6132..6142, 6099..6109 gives 1.02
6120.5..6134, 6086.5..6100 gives 0.99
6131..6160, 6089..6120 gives 1.01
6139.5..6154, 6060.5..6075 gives 1.02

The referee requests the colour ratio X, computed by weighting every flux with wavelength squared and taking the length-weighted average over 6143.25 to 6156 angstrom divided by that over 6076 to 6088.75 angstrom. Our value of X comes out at 1.05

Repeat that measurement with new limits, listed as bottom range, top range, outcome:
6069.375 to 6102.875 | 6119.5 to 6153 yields 1.03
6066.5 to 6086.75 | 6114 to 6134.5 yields 1.02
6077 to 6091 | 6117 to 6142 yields 1.01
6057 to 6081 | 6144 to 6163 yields 1.04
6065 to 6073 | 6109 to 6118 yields 1.02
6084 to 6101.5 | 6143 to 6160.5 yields 1.03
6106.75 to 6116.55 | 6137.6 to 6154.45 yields 1.02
